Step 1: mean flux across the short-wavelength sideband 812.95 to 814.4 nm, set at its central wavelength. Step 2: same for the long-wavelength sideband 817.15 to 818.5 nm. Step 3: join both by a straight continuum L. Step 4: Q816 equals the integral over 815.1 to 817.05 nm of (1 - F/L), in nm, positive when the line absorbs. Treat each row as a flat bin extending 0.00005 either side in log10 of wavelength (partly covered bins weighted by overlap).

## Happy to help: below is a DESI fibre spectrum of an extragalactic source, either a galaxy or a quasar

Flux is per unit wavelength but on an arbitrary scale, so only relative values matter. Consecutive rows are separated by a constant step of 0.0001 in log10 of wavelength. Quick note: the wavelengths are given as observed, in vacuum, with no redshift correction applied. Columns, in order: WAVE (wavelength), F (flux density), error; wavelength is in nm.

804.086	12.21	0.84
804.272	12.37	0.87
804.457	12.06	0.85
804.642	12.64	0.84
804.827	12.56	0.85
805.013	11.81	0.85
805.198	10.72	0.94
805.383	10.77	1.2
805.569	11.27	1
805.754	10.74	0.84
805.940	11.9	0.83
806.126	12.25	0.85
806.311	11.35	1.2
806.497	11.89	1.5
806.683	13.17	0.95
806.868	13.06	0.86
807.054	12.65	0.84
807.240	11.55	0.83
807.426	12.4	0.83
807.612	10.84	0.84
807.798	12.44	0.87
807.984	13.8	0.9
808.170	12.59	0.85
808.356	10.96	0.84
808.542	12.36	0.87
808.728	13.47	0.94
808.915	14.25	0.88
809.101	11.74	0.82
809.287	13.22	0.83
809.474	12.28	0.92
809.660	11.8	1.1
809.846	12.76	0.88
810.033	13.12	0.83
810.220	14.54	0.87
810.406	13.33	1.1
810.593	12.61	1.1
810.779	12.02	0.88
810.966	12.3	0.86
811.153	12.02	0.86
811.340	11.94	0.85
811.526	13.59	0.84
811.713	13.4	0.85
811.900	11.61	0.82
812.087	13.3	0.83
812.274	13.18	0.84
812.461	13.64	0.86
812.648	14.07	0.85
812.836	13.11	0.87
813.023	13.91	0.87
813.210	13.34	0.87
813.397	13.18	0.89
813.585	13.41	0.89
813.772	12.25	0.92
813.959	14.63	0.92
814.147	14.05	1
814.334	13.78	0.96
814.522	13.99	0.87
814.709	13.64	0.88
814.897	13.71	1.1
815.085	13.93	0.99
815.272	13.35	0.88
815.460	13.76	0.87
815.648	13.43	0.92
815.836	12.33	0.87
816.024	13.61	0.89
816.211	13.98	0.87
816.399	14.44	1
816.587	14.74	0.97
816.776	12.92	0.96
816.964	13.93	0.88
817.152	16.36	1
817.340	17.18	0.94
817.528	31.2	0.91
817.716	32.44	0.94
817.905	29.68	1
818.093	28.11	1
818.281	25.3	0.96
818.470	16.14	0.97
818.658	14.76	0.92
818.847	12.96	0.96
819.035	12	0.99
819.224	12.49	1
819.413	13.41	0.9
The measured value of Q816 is 0.64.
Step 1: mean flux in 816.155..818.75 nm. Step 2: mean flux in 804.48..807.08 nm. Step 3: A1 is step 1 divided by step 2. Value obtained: 1.70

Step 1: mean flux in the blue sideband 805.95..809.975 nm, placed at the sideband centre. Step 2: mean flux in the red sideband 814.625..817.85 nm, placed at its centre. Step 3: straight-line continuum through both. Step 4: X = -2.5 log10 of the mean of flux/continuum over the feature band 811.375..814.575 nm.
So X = 0.11 mag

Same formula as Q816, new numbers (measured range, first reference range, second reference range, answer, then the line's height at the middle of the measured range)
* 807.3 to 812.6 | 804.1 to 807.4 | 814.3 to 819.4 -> 0.41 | 13.8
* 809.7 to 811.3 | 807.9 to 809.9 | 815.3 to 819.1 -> 0.10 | 13.7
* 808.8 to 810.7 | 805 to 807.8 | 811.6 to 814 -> -0.06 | 12.6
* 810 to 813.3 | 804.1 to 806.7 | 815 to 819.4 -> 0.37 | 14.7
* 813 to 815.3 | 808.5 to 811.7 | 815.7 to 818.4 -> 0.43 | 16.8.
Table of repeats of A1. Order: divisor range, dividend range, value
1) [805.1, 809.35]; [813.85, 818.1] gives 1.37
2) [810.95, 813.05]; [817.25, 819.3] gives 1.63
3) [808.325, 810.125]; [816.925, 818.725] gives 1.81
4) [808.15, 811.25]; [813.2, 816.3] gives 1.07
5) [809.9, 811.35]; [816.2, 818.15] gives 1.61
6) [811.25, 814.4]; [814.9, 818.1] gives 1.32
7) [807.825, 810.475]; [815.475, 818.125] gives 1.44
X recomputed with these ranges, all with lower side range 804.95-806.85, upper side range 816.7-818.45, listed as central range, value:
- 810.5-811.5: 0.32 mag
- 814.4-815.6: 0.43 mag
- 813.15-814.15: 0.38 mag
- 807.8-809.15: 0.11 mag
